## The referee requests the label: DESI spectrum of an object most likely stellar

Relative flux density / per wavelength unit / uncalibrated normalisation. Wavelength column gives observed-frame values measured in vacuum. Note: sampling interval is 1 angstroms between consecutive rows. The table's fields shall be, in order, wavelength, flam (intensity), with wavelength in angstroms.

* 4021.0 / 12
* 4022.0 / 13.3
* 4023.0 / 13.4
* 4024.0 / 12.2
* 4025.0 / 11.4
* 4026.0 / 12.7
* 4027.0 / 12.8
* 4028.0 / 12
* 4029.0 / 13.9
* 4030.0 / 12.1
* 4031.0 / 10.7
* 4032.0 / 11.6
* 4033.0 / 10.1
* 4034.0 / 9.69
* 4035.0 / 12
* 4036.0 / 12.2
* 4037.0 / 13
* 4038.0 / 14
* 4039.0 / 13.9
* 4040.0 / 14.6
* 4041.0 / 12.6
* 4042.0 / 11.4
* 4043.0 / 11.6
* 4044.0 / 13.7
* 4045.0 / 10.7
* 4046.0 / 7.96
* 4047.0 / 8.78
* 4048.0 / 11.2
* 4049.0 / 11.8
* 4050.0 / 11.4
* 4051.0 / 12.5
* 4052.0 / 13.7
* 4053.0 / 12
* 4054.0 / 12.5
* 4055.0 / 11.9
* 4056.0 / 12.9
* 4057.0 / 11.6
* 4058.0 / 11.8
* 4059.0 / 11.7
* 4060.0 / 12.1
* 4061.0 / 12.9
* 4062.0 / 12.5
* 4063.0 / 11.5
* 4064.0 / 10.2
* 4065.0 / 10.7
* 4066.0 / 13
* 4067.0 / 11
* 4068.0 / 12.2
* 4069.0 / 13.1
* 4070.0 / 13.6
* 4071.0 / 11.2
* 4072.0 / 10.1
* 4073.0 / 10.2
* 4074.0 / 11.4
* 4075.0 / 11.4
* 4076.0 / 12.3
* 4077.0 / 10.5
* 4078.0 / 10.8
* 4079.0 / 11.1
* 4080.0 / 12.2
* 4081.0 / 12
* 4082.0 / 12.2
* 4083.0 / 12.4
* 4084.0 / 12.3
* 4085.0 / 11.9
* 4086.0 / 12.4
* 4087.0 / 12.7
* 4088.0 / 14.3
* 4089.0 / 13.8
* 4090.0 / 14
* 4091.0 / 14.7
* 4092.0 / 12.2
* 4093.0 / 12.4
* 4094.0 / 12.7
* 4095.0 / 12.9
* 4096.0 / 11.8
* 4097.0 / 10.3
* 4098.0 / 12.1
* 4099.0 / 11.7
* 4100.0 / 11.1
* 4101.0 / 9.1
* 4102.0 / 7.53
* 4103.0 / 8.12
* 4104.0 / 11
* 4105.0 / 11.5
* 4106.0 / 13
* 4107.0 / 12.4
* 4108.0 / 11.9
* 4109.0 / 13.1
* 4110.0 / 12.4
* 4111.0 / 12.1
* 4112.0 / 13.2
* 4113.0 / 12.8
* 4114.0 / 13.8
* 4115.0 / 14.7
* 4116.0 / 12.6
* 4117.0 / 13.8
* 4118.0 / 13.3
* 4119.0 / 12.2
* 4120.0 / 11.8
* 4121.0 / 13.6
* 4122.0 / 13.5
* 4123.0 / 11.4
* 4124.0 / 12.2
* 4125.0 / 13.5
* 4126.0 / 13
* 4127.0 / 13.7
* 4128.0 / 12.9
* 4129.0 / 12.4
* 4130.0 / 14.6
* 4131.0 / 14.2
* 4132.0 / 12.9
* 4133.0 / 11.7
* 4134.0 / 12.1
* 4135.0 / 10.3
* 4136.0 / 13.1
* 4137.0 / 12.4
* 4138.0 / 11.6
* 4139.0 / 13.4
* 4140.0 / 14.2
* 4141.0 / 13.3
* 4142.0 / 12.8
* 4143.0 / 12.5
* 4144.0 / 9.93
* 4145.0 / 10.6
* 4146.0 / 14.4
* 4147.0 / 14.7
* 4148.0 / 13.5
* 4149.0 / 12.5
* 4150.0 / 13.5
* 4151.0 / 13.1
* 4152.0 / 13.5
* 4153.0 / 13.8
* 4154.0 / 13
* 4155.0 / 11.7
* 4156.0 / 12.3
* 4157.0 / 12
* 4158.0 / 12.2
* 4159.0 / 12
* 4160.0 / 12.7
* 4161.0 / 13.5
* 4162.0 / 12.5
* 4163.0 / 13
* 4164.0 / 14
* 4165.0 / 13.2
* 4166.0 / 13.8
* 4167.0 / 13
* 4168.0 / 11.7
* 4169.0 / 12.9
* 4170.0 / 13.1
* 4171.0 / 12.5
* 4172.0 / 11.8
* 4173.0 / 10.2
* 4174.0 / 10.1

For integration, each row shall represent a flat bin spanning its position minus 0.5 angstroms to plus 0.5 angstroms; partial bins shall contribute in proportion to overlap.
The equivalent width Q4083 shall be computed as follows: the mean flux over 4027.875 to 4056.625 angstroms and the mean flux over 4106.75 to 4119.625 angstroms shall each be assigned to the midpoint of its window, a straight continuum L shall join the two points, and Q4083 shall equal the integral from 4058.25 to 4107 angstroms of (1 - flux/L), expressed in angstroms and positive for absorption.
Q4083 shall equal 2.8 angstroms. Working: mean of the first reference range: 11.9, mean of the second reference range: 12.9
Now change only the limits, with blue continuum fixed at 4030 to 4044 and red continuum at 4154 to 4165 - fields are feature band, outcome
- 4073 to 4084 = 0.65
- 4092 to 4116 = 1.14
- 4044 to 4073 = 1.36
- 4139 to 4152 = -0.39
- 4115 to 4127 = -0.42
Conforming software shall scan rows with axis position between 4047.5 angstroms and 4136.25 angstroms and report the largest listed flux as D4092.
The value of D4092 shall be 14.7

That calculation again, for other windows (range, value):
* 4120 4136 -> 14.6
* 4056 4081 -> 13.6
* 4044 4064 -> 13.7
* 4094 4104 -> 12.9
